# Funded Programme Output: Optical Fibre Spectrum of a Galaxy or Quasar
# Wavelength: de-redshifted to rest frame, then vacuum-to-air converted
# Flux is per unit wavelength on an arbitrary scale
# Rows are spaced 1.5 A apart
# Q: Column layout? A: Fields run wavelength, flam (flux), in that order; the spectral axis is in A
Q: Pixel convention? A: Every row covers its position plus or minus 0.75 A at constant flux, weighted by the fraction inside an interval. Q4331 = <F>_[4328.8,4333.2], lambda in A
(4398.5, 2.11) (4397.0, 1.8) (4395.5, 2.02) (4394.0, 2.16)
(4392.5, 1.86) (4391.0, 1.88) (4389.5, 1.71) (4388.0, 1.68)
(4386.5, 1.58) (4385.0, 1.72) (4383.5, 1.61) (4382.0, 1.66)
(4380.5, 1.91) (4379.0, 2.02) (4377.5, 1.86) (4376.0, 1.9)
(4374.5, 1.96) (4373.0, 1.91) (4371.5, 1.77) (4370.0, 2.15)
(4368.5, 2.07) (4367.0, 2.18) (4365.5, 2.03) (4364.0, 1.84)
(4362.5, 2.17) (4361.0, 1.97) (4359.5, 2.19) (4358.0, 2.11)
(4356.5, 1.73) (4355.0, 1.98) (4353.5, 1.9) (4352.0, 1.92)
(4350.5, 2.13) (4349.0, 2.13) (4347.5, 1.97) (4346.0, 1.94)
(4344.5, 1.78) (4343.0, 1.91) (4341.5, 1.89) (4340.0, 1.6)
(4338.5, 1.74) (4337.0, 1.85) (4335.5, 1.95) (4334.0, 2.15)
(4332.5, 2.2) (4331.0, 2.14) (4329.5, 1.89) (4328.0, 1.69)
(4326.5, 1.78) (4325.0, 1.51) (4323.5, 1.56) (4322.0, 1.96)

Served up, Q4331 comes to 2.08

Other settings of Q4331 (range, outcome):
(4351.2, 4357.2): 1.89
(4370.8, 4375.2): 1.88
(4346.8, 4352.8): 2.04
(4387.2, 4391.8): 1.76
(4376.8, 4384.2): 1.81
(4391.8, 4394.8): 2.01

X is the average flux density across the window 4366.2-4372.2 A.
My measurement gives 2.04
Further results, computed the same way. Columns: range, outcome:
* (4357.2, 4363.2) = 2.11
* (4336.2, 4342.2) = 1.77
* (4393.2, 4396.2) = 2.09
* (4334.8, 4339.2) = 1.85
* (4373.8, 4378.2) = 1.91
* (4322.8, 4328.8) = 1.64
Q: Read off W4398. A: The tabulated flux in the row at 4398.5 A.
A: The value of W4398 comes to 2.11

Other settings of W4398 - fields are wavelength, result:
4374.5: 1.96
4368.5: 2.07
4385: 1.72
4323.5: 1.56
